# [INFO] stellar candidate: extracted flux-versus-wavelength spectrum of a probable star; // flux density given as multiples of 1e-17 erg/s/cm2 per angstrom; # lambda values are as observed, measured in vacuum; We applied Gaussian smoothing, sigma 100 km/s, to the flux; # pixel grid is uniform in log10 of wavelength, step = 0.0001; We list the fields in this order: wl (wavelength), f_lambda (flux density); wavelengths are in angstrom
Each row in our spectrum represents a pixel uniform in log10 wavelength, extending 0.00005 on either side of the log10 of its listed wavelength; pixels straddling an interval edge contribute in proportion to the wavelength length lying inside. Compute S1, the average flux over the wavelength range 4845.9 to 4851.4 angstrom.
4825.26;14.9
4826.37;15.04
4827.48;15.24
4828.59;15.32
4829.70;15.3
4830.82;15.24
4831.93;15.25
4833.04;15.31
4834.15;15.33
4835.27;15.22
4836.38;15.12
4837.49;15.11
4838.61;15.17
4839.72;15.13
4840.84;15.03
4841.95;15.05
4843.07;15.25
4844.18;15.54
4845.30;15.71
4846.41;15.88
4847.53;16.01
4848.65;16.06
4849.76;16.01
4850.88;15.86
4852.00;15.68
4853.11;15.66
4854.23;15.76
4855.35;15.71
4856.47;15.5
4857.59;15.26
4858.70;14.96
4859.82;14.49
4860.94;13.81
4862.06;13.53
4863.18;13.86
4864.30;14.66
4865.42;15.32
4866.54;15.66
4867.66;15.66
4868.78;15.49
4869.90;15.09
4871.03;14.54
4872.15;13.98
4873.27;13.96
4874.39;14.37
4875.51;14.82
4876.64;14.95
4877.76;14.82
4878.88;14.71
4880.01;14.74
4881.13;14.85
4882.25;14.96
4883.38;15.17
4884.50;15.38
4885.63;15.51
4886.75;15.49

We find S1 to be 16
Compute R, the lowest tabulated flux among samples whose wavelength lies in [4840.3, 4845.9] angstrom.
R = 15.03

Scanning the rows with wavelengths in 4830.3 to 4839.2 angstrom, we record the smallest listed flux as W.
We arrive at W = 15.11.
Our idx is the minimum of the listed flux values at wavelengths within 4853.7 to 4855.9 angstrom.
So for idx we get 15.71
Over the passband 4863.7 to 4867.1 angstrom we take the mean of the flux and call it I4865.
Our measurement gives 15.2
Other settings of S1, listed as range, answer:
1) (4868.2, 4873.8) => 14.6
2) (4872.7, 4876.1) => 14.4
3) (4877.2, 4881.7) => 14.8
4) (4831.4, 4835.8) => 15.3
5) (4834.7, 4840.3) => 15.1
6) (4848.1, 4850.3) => 16.1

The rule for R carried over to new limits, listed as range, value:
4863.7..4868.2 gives 14.66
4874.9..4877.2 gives 14.82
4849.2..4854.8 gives 15.66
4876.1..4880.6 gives 14.71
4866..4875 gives 13.96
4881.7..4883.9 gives 14.96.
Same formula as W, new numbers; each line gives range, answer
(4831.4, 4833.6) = 15.25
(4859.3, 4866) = 13.53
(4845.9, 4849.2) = 15.88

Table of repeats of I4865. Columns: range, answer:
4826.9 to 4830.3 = 15.3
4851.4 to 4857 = 15.7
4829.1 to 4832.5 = 15.3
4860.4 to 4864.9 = 14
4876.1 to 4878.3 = 14.9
